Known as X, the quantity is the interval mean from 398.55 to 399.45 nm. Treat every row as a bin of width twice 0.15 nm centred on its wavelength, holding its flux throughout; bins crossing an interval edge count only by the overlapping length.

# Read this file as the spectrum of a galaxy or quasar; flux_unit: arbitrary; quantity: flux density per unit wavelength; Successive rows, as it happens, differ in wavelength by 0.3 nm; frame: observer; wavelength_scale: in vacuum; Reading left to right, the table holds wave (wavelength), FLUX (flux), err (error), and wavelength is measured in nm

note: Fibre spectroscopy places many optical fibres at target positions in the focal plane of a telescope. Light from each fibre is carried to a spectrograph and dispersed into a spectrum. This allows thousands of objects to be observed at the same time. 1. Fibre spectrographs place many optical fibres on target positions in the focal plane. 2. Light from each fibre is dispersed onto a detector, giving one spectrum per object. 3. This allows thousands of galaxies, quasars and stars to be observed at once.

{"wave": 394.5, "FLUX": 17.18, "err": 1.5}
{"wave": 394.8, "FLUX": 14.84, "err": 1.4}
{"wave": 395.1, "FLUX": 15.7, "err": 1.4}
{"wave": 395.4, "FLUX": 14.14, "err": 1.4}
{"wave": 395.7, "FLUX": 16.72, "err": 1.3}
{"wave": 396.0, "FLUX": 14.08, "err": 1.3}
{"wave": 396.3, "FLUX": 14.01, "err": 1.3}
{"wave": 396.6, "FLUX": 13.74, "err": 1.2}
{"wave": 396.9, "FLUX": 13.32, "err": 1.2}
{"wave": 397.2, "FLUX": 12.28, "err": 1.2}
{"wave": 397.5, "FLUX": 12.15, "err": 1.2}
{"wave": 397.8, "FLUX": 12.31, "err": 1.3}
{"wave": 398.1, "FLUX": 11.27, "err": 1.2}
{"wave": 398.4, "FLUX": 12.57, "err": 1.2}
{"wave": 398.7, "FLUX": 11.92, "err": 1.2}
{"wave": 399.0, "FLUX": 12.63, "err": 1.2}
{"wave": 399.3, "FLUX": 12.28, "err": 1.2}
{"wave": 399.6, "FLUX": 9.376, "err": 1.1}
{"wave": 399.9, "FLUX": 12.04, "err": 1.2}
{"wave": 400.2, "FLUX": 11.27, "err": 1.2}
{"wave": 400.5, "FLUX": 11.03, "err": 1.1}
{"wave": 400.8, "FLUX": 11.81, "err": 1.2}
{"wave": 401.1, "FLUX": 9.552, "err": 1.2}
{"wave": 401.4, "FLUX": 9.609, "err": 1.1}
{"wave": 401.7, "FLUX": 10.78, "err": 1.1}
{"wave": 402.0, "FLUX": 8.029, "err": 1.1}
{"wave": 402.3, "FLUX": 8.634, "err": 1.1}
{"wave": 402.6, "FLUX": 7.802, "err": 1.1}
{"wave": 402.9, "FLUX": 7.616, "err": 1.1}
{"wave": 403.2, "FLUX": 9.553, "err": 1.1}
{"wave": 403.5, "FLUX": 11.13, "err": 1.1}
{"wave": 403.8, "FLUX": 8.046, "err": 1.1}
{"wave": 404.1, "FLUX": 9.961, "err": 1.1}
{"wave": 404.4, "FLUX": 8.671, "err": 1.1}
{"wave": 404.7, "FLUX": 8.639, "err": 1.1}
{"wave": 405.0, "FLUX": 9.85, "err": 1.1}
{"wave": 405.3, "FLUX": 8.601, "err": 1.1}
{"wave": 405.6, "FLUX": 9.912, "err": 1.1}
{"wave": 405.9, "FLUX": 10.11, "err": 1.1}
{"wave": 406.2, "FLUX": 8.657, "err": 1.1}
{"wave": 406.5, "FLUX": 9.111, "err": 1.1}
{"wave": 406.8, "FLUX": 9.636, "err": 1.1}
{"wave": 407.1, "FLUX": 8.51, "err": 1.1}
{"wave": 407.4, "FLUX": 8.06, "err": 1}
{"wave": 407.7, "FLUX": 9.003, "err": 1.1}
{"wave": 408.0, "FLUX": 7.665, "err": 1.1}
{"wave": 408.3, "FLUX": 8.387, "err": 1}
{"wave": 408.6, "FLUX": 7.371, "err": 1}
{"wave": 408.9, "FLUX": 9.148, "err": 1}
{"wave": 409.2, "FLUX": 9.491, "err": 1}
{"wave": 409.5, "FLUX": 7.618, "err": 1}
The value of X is 12.3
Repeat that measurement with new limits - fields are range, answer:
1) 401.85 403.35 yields 8.33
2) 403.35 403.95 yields 9.59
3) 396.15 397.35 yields 13.3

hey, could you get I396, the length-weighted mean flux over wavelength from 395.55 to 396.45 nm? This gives 14.9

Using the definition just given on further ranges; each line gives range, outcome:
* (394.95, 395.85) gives 15.5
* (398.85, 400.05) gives 11.6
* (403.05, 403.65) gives 10.3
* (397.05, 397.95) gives 12.2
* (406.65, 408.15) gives 8.57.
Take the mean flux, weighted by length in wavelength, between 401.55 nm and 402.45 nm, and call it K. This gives 9.15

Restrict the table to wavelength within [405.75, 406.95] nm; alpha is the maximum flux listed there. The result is 10.11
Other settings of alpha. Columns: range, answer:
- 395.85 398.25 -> 14.08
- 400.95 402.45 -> 10.78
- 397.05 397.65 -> 12.28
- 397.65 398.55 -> 12.57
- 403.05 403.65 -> 11.13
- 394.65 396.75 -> 16.72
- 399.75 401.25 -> 12.04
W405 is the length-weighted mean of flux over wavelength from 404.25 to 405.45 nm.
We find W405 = 8.94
